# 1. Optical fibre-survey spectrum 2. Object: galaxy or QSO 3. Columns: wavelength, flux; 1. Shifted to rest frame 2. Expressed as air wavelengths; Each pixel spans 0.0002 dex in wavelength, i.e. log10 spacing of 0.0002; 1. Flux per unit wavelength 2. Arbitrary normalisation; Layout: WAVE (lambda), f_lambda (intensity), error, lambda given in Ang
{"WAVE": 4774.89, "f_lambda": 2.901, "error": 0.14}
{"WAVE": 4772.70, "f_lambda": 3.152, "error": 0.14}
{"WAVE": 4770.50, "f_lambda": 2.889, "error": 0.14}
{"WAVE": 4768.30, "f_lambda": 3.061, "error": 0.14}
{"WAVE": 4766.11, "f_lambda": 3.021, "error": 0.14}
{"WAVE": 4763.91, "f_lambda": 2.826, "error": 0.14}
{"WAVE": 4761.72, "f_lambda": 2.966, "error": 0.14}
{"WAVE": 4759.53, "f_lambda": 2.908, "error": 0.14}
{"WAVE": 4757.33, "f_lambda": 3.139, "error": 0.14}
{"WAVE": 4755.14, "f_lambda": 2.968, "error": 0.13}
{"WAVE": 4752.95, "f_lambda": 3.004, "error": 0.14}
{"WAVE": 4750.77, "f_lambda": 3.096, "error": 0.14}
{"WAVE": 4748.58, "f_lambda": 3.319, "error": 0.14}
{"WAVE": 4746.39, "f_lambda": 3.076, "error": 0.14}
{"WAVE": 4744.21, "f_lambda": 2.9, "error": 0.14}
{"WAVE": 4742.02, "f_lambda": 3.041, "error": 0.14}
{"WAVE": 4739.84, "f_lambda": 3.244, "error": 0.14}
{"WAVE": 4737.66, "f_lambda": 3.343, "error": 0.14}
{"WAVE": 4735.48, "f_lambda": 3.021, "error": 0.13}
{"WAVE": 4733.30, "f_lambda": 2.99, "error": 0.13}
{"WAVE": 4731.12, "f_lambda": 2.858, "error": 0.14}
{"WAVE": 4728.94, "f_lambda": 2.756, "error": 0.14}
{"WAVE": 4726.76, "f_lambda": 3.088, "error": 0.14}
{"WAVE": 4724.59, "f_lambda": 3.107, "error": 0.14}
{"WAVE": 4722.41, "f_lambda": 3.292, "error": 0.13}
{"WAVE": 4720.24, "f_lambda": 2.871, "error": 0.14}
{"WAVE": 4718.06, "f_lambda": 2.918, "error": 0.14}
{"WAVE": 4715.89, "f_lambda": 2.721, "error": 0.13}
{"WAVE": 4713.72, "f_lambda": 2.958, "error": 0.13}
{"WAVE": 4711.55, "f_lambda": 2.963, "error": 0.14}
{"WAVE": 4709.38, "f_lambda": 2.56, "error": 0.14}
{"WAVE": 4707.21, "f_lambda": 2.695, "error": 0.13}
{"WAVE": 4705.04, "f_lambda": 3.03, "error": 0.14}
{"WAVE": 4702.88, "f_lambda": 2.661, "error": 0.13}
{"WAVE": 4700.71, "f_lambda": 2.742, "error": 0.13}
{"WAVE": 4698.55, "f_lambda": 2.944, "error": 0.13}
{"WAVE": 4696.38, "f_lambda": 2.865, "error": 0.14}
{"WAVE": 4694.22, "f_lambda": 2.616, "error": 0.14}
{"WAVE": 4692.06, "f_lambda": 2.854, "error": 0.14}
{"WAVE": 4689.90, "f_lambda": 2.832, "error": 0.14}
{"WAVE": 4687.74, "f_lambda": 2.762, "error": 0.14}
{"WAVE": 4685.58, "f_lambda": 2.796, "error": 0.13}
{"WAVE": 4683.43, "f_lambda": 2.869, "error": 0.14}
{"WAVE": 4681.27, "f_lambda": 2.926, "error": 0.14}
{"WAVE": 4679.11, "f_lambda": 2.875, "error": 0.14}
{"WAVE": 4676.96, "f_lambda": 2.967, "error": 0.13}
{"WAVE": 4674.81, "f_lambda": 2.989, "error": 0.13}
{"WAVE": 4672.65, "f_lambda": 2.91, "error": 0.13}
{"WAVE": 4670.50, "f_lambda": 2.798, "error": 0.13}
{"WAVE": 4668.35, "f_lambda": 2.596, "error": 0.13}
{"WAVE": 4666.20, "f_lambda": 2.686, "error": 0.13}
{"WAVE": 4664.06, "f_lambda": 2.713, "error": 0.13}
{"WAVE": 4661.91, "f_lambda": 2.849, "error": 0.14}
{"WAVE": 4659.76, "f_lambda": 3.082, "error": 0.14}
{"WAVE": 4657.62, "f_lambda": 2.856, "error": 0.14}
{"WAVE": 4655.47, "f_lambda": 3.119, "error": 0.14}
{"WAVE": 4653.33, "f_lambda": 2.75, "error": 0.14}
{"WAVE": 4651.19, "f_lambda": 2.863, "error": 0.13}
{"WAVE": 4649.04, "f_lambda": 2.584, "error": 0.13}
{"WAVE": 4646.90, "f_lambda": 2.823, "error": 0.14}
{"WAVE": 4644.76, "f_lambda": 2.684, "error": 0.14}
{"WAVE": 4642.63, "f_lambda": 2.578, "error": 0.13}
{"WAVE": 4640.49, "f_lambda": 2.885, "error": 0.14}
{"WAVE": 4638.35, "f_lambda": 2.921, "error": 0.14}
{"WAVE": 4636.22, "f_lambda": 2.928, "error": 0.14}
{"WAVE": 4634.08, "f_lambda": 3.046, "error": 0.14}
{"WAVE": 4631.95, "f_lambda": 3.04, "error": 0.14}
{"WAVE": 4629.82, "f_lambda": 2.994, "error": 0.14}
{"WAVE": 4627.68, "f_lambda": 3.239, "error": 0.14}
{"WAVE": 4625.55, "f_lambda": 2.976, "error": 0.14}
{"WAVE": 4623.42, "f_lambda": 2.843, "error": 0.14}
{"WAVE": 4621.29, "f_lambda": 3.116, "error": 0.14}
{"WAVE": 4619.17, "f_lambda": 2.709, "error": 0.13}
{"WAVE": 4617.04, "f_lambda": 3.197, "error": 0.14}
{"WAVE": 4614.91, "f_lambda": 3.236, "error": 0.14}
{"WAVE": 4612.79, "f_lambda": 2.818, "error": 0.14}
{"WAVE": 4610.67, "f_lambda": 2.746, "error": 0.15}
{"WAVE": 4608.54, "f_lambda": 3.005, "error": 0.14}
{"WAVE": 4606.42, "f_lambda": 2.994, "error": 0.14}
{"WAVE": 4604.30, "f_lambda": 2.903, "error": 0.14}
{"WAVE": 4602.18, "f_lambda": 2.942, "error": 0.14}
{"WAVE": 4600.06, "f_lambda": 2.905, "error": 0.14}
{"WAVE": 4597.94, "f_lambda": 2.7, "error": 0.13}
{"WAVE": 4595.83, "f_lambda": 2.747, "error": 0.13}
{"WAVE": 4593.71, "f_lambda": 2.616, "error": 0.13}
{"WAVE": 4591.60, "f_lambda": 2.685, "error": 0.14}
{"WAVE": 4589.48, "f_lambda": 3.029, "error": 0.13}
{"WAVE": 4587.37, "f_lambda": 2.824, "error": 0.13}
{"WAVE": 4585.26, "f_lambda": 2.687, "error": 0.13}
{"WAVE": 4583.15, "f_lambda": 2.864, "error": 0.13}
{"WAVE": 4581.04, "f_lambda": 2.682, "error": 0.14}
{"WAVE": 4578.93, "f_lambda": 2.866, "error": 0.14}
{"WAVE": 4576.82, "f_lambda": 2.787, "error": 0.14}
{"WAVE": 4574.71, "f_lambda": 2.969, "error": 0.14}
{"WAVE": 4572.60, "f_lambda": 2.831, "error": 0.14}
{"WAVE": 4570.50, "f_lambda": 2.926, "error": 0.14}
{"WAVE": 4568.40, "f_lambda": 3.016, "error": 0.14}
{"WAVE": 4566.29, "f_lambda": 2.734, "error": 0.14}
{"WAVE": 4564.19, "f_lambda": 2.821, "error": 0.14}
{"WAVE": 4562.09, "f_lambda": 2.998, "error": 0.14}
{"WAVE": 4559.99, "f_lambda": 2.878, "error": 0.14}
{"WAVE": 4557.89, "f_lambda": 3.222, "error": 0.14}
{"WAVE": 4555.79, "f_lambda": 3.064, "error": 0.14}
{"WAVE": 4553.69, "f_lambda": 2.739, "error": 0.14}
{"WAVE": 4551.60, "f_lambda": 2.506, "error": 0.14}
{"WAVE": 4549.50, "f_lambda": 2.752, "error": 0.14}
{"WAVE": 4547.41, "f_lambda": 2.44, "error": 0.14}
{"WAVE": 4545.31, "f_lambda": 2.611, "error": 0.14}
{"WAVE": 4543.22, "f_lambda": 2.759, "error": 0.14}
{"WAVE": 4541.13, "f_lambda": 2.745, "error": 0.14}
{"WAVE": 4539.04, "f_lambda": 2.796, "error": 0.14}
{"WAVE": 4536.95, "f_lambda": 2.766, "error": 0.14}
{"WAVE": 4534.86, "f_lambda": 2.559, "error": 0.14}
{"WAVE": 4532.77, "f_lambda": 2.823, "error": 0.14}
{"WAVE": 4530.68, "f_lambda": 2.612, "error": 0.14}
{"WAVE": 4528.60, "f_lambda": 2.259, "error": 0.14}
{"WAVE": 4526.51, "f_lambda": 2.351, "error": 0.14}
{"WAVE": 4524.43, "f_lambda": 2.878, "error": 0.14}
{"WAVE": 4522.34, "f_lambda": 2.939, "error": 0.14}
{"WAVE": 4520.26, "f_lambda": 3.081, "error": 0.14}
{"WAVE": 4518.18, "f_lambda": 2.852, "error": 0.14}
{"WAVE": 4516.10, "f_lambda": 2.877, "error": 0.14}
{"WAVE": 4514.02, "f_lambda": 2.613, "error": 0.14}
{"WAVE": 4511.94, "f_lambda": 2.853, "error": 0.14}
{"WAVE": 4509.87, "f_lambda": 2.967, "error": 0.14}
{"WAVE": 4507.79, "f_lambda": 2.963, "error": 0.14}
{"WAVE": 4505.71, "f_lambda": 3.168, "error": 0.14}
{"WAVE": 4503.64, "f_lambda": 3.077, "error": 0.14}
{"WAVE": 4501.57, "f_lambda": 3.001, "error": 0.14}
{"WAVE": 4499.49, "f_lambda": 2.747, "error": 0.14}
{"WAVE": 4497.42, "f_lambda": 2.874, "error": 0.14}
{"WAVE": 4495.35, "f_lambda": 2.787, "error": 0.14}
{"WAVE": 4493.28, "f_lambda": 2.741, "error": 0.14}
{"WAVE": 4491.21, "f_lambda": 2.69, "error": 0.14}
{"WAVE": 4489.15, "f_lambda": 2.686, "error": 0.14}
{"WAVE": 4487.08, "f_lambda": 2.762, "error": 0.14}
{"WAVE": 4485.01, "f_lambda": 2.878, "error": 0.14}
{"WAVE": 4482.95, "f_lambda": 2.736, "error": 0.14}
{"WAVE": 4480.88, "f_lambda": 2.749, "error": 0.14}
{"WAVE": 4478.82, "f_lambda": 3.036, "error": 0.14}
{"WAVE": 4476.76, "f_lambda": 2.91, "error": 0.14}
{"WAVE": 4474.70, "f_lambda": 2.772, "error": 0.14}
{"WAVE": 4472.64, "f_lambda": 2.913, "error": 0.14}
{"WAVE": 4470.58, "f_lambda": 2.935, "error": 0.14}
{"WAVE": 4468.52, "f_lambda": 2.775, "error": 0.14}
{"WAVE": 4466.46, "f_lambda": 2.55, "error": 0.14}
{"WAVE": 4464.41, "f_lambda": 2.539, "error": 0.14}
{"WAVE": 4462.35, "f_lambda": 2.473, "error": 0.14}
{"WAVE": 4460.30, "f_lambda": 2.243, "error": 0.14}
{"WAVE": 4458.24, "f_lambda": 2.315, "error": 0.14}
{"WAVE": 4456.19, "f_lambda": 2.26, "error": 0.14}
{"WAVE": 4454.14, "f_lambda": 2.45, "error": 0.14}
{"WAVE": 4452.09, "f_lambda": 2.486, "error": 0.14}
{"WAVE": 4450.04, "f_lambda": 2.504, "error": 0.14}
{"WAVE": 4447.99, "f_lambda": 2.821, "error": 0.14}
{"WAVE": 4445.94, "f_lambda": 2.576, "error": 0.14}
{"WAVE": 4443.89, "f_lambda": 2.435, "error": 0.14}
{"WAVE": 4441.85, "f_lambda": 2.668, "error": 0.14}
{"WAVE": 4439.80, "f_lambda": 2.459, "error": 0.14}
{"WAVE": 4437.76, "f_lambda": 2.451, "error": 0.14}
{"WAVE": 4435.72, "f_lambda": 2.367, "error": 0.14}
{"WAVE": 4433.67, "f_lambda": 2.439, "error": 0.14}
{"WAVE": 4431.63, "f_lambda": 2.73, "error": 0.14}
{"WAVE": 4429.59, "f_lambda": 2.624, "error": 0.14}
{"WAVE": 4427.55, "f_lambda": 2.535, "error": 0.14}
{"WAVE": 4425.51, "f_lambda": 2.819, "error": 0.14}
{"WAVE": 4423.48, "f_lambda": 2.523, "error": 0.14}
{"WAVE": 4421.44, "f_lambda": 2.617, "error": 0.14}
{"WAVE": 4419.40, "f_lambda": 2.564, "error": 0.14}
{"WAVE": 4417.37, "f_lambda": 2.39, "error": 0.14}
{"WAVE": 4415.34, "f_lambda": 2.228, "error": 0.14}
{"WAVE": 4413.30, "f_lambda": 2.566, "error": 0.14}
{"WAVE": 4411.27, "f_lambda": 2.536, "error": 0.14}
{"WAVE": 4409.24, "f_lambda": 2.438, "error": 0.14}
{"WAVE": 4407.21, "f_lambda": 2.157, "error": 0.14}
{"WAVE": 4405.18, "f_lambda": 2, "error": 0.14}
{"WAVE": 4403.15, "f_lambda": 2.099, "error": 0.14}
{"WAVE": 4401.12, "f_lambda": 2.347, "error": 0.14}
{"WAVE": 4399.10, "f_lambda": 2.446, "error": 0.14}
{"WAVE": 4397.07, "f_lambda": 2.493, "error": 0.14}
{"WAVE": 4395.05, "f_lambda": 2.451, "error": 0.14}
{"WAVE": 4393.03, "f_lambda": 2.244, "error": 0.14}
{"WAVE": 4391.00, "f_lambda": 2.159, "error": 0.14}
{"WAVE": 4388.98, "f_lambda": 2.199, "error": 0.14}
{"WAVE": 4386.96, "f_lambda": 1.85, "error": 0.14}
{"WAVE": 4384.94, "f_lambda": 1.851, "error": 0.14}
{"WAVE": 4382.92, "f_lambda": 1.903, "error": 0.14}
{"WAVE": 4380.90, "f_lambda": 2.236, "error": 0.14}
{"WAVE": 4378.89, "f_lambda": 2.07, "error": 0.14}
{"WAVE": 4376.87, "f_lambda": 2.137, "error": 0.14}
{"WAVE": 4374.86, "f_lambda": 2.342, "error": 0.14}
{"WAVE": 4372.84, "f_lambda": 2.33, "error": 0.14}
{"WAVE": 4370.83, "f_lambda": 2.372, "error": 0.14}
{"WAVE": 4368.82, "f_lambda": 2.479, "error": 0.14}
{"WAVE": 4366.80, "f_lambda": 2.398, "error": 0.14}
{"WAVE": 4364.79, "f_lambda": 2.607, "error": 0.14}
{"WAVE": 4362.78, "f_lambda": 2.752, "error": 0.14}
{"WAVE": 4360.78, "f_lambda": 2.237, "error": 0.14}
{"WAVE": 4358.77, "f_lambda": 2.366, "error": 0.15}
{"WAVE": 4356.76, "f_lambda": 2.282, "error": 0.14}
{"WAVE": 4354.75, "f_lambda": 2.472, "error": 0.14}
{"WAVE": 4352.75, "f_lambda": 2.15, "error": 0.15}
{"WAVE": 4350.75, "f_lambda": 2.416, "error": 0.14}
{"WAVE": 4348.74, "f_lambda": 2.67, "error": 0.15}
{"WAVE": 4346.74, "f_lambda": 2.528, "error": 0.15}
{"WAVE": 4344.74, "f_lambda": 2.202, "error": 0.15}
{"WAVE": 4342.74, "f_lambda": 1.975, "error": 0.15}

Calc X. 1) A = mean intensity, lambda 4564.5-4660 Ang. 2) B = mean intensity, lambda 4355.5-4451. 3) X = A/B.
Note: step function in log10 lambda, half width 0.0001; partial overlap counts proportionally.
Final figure 1.2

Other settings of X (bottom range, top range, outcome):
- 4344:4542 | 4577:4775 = 1.14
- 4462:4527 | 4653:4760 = 1.03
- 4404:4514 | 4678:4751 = 1.11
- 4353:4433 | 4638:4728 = 1.21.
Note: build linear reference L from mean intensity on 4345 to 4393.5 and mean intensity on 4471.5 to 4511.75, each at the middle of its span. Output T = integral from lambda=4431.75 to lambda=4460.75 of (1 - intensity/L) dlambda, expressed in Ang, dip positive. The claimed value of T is 1.9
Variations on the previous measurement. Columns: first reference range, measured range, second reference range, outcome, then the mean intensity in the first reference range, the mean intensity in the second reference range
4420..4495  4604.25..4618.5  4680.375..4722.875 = -1.16 Ang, 2.63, 2.84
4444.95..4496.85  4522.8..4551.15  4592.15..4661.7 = 1.22 Ang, 2.67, 2.9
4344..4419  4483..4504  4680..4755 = -2.45 Ang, 2.31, 2.93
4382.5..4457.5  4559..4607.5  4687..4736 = -3.25 Ang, 2.4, 2.87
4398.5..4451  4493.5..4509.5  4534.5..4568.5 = -1.63 Ang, 2.48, 2.79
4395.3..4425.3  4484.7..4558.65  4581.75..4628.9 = -2.89 Ang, 2.4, 2.9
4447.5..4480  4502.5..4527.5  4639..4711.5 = -2.05 Ang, 2.62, 2.81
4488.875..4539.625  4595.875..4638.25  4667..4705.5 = -2.11 Ang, 2.8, 2.83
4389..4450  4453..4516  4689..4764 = -4.74 Ang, 2.45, 2.95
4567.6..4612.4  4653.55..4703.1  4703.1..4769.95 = 1.49 Ang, 2.84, 2.99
